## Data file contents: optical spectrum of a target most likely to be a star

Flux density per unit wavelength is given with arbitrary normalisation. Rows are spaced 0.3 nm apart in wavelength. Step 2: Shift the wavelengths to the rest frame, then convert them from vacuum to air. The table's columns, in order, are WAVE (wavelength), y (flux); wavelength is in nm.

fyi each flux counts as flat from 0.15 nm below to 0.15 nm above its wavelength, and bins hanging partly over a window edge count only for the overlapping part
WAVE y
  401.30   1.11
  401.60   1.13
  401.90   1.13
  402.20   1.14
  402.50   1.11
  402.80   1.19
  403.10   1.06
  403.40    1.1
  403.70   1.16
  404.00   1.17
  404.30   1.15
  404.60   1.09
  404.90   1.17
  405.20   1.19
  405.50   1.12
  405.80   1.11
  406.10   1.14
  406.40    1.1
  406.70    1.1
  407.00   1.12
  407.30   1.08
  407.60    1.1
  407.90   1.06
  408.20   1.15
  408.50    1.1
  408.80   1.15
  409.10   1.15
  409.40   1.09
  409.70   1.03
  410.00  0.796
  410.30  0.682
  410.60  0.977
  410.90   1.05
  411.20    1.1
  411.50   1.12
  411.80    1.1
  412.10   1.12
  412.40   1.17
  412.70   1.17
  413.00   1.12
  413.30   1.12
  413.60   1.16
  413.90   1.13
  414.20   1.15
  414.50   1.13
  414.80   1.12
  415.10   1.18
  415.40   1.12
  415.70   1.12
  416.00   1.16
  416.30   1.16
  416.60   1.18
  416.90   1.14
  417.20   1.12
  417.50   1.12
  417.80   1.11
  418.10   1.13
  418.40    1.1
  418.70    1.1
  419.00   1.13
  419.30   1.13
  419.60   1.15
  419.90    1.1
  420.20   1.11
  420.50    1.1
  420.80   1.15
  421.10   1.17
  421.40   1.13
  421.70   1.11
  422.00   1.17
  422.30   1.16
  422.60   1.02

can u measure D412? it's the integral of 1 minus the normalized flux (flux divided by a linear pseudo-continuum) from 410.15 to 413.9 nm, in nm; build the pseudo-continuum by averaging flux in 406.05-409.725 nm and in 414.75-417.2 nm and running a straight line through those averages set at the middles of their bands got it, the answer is 0.17 nm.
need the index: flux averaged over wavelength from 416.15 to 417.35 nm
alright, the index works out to 1.15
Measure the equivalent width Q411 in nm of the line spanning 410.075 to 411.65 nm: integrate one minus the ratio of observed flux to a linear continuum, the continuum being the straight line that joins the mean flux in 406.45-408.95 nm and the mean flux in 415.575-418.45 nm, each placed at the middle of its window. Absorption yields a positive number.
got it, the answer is 0.20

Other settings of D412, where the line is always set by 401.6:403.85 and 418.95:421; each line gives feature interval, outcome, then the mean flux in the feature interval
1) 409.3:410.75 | 0.28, 0.909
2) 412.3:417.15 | -0.08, 1.14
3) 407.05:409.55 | 0.04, 1.11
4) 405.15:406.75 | 0.00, 1.12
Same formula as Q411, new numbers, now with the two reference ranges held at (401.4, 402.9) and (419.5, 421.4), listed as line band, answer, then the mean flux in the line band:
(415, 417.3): -0.03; 1.15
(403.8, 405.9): -0.01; 1.14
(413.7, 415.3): -0.01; 1.14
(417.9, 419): 0.02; 1.11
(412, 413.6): -0.01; 1.14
